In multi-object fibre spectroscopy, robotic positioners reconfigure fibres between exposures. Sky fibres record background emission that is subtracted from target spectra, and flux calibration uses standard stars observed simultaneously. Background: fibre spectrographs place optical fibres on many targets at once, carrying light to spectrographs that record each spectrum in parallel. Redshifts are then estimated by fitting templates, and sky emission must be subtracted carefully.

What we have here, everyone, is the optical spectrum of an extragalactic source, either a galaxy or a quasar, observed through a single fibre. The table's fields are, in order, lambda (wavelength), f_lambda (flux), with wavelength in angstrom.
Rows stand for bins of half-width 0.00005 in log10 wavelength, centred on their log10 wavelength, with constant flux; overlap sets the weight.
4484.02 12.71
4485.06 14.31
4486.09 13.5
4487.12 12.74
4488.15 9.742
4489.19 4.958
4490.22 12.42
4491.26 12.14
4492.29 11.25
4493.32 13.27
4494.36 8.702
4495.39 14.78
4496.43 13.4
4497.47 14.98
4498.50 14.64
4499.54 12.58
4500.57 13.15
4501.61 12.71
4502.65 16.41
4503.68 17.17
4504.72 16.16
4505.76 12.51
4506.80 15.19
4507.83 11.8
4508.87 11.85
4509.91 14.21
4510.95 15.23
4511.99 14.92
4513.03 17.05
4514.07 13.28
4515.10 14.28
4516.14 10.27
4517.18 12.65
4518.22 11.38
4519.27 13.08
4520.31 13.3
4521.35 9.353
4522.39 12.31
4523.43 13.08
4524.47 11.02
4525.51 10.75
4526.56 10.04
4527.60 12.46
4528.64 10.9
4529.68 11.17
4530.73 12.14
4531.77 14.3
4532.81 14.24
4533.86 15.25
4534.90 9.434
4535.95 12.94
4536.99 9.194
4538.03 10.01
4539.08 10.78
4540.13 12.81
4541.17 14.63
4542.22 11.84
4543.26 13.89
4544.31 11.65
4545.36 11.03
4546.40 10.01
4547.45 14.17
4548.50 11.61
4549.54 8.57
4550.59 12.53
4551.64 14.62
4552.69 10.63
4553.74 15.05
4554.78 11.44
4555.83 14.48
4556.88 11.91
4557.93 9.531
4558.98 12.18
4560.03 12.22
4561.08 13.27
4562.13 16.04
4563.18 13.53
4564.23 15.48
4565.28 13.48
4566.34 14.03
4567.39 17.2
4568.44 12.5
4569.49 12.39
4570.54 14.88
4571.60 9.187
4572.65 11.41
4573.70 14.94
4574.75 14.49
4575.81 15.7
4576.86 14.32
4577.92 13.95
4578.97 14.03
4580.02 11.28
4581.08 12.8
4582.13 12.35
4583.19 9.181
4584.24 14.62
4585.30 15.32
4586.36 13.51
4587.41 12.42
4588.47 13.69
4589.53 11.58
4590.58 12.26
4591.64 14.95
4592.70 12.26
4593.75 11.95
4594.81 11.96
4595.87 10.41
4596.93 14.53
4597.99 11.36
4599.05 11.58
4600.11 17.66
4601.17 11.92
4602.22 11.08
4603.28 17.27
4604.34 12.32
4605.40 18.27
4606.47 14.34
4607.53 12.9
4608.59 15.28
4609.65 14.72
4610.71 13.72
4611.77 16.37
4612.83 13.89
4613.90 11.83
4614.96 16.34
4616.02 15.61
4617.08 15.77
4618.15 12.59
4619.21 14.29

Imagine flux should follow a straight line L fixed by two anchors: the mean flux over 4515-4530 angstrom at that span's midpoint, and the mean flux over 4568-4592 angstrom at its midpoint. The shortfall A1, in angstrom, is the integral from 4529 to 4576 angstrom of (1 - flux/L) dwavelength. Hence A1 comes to -1.0 angstrom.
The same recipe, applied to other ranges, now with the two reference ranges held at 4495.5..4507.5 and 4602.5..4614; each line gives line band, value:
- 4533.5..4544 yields 1.8 angstrom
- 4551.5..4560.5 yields 1.3 angstrom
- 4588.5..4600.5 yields 1.5 angstrom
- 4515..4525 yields 1.7 angstrom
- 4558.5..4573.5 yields 1.1 angstrom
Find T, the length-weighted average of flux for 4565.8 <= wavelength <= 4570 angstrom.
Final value 14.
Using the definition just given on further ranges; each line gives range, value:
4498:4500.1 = 13.6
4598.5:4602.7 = 13.1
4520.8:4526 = 11.3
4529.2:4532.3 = 12.6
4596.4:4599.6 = 12.5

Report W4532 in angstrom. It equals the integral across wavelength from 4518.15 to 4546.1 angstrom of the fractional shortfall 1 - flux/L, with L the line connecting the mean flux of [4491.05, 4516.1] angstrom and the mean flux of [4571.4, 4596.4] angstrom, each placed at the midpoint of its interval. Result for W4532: 3.13 angstrom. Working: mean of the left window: 13.8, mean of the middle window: 12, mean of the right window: 12.9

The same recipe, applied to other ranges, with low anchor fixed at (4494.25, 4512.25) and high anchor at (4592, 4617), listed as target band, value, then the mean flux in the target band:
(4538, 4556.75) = 2.3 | 12.3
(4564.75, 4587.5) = 0.8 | 13.4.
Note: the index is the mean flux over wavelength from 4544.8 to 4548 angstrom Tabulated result 11.7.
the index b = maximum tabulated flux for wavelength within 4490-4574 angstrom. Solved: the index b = 17.2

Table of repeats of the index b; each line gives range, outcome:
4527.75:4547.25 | 15.25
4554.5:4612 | 18.27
